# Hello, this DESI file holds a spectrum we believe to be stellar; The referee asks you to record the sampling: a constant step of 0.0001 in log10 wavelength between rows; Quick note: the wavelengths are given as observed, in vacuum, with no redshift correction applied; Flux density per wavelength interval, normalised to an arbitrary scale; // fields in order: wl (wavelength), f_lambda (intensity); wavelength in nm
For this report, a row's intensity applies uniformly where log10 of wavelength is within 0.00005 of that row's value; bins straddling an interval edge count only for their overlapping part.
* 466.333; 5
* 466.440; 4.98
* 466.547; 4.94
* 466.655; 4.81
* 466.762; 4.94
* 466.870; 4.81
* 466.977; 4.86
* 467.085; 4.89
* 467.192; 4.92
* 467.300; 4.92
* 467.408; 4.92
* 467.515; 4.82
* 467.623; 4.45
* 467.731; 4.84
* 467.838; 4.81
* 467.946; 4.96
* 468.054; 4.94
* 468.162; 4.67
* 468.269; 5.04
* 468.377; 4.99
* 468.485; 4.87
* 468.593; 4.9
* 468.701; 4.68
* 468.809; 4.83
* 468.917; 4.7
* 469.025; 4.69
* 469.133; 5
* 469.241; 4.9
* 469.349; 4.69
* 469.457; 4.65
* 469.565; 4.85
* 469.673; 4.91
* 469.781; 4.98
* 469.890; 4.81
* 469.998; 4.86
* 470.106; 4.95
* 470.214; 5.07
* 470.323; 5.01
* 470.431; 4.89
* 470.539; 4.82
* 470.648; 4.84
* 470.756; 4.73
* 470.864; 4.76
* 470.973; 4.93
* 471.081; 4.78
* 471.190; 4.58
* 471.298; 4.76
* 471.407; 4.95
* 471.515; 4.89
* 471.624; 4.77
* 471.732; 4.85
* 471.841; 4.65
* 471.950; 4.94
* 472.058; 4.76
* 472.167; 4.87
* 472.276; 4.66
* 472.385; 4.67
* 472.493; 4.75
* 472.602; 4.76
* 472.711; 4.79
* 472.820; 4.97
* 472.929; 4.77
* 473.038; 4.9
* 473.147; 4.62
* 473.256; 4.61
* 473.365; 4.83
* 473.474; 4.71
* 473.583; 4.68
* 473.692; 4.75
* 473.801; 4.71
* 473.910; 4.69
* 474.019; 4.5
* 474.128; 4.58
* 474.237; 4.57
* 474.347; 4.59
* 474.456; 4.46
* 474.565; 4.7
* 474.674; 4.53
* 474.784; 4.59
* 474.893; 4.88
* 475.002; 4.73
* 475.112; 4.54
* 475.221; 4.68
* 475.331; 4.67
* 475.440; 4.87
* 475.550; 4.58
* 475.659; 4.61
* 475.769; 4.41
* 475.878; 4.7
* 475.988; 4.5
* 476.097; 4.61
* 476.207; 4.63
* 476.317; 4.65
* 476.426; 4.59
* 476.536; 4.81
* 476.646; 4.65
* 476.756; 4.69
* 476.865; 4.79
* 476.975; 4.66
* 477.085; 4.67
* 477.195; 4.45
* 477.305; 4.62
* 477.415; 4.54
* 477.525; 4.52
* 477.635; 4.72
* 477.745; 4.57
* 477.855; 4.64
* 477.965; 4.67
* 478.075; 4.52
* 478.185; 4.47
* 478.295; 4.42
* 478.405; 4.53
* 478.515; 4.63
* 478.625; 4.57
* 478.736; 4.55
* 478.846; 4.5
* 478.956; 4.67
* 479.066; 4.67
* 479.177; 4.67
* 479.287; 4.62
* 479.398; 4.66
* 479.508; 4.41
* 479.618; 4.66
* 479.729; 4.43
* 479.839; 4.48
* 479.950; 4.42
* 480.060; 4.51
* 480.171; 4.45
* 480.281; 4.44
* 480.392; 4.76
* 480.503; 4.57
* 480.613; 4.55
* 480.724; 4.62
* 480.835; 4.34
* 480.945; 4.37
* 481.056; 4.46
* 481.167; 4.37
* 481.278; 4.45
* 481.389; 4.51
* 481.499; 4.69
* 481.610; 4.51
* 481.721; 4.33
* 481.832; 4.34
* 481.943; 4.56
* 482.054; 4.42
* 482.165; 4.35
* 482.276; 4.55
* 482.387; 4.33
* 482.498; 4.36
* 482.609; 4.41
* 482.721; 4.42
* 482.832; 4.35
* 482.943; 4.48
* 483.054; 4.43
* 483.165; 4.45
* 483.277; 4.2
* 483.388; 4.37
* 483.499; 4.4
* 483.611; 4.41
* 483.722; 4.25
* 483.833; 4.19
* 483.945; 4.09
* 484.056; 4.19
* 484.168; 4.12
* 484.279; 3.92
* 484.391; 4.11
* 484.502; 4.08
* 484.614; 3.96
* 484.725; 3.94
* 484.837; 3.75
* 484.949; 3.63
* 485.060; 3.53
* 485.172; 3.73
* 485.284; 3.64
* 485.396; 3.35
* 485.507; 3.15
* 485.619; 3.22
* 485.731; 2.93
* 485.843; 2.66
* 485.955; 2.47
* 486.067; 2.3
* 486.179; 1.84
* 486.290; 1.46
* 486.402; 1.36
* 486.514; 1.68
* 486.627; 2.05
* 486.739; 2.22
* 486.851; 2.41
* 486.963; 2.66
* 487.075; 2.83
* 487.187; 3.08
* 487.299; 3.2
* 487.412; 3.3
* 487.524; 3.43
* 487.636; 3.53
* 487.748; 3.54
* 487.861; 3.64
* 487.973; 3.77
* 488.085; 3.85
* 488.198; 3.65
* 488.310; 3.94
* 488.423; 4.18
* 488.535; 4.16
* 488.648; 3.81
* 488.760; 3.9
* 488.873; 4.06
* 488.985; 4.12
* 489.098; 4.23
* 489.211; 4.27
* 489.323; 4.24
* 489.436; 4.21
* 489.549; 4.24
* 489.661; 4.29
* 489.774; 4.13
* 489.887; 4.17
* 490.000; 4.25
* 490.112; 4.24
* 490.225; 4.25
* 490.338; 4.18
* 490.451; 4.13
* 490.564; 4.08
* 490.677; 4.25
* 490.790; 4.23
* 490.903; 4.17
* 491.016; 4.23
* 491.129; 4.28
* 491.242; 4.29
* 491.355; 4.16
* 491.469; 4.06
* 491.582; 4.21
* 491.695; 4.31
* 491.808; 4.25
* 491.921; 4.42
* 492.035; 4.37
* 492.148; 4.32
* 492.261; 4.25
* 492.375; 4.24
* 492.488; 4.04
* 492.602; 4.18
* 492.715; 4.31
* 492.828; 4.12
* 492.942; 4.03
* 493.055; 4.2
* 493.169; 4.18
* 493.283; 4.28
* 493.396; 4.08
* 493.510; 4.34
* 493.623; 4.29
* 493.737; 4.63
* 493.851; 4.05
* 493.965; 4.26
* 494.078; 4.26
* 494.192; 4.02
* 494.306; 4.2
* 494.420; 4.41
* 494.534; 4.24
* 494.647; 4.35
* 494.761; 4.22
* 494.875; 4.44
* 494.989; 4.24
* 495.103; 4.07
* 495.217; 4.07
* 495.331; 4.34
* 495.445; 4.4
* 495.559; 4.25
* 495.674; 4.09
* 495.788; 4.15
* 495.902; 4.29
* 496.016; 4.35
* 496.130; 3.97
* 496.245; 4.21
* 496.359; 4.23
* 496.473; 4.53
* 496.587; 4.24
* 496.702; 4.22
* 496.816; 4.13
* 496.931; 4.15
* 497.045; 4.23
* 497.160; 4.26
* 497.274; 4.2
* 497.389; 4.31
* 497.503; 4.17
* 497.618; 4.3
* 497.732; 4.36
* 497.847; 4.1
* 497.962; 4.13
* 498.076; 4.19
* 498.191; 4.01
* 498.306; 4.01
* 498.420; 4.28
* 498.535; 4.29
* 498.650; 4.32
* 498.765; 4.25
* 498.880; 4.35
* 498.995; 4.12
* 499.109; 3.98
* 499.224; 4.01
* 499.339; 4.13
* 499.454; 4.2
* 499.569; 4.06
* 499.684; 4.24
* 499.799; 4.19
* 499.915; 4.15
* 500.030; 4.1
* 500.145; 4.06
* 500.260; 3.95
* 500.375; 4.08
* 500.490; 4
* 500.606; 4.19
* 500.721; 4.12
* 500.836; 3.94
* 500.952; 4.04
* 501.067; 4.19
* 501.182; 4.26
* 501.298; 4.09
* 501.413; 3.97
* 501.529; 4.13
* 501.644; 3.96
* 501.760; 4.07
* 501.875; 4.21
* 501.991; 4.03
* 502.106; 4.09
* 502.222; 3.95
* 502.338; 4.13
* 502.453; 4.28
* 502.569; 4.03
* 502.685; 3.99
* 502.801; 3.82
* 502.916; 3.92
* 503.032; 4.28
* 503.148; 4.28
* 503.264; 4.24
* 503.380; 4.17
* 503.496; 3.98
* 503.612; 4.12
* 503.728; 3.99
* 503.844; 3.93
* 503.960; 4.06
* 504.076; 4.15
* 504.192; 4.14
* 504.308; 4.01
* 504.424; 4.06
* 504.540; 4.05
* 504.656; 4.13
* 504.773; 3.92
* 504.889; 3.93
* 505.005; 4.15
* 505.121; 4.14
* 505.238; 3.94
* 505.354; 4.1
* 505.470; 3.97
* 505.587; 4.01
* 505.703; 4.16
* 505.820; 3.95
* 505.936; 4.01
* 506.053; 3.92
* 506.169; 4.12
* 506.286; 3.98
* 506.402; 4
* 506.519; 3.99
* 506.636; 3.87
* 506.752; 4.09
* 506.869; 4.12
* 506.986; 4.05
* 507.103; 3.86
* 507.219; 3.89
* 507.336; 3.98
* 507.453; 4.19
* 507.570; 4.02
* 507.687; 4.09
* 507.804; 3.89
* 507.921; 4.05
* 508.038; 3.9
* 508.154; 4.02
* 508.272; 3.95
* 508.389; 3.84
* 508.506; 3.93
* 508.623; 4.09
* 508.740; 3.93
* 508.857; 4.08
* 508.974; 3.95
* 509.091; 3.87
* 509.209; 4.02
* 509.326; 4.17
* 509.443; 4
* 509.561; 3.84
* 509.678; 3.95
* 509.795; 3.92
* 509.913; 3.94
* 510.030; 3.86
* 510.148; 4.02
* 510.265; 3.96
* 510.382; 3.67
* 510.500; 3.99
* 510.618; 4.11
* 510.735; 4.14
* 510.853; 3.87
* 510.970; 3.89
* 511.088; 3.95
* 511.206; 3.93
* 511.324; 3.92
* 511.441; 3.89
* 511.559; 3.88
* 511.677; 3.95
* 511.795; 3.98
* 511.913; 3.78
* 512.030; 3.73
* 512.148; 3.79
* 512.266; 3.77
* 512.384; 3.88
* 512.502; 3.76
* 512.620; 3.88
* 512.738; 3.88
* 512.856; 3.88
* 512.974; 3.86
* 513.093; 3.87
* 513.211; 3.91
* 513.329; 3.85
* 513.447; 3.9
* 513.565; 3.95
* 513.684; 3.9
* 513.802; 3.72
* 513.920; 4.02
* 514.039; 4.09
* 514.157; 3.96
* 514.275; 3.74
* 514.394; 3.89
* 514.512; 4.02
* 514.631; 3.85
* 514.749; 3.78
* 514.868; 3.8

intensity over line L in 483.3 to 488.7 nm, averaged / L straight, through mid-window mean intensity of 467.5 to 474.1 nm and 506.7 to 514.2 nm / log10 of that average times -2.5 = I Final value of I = 0.30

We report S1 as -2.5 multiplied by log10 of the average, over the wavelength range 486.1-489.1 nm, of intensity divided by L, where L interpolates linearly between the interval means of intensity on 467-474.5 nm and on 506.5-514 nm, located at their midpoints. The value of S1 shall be 0.37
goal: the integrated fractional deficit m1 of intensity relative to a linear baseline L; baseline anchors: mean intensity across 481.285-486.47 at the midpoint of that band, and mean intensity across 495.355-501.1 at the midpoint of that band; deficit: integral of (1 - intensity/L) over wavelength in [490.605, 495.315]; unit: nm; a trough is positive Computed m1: -0.211 nm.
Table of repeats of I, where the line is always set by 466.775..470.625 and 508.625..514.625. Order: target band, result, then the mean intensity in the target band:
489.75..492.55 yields 0.04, 4.22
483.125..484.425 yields 0.08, 4.22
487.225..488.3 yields 0.24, 3.56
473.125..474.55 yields 0.02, 4.64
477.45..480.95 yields 0.02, 4.55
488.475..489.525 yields 0.08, 4.12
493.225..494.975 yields 0.01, 4.27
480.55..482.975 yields 0.03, 4.44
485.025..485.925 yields 0.35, 3.24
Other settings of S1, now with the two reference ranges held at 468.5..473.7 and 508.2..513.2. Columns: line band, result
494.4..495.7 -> 0.00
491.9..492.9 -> 0.02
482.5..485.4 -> 0.10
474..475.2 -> 0.03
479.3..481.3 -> 0.02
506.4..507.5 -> 0.00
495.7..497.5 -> 0.00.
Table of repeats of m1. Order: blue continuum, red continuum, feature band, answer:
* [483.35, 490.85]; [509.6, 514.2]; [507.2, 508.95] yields -0.06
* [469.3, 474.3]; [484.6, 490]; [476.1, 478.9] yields -0.22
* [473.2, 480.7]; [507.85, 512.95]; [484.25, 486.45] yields 0.64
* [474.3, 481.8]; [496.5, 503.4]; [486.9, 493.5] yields 0.47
